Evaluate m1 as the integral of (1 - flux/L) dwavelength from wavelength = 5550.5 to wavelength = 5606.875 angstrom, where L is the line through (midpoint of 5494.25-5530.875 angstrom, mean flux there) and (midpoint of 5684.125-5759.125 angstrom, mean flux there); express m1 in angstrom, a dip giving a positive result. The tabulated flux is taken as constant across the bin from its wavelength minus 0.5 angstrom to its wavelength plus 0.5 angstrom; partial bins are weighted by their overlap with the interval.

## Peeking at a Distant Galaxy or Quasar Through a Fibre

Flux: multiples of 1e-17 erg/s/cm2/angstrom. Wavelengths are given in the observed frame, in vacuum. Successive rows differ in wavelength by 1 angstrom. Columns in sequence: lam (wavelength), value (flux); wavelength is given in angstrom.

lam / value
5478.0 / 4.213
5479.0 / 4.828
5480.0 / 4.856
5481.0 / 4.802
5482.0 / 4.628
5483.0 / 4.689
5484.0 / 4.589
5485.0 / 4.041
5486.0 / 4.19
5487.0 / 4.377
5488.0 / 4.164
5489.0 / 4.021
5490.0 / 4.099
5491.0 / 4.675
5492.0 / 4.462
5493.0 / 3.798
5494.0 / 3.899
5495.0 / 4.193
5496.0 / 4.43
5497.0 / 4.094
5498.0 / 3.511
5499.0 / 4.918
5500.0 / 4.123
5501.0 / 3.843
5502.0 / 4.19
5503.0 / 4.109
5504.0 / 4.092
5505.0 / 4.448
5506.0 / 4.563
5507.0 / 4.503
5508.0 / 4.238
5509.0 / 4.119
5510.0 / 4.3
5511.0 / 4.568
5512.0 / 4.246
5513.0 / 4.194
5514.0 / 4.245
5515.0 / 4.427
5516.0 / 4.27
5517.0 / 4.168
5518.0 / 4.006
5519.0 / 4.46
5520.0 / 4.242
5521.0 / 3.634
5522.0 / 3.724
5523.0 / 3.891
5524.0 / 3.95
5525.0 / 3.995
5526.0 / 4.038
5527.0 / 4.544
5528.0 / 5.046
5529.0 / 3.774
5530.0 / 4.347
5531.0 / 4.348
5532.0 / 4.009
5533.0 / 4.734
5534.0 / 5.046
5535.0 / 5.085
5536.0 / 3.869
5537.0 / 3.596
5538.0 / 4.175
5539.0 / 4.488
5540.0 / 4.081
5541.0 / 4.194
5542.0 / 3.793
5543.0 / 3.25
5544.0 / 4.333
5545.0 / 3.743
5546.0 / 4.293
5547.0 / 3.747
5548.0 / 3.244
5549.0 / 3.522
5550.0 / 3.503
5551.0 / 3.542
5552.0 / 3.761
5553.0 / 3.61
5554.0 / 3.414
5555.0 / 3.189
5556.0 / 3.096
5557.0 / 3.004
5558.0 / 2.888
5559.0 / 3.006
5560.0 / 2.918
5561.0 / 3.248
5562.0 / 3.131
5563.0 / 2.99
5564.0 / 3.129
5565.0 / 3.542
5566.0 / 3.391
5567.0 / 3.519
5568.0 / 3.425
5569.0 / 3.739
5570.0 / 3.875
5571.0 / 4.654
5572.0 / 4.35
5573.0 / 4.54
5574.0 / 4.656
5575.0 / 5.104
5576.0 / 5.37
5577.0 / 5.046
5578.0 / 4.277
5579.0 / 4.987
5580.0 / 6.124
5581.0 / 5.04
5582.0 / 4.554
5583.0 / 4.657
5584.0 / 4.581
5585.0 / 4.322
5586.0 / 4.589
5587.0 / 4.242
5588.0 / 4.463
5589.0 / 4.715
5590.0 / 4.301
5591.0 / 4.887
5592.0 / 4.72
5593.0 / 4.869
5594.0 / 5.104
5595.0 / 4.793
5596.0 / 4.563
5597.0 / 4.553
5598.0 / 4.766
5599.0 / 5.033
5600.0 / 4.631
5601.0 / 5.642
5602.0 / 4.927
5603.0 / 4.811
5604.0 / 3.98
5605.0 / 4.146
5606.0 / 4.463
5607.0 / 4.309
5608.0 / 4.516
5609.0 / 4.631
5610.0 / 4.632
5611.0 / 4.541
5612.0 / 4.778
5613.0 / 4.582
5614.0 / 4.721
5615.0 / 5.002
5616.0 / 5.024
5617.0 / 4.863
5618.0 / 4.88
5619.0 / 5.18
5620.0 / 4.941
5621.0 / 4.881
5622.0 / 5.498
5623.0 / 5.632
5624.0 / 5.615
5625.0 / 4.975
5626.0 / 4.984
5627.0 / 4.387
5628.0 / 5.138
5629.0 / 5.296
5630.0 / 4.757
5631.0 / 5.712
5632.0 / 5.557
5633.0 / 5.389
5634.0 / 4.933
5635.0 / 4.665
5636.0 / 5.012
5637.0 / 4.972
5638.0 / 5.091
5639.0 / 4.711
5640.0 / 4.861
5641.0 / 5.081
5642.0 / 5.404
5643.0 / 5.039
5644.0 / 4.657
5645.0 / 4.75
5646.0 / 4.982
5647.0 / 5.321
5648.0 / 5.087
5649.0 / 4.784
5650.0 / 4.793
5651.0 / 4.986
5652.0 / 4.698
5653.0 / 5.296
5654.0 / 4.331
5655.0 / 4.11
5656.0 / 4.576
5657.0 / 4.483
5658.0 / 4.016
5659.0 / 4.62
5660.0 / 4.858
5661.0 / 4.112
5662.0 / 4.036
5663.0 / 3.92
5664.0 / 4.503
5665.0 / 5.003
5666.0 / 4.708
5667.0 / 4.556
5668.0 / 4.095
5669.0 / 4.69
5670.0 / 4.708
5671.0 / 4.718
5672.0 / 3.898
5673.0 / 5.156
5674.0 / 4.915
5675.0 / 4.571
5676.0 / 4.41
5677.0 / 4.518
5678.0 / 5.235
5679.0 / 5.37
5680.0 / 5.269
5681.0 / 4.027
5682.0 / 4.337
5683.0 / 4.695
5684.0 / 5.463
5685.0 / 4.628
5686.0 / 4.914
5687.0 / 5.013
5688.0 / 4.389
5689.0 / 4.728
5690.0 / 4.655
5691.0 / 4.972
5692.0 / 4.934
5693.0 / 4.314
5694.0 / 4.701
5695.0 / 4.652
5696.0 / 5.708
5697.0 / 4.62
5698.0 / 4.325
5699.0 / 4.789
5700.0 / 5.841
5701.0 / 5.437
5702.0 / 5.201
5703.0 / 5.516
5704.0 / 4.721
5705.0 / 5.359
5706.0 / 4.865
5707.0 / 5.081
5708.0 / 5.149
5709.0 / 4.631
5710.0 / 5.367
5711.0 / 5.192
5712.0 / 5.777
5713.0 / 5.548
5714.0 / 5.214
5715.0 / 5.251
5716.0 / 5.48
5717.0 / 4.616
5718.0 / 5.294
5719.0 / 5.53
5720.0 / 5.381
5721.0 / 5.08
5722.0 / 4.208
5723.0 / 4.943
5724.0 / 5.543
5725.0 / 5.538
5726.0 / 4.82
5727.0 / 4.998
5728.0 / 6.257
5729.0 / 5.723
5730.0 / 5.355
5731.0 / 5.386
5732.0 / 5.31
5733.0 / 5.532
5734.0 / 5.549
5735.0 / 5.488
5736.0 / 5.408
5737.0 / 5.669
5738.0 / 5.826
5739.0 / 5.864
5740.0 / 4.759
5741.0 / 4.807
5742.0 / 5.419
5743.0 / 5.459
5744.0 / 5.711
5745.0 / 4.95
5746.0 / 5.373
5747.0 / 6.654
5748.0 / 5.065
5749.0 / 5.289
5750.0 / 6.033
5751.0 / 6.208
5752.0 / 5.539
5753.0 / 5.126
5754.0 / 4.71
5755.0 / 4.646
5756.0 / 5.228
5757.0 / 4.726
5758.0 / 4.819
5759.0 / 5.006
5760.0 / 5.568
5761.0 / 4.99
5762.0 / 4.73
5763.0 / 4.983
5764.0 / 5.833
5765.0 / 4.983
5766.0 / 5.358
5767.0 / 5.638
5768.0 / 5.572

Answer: 3.7 angstrom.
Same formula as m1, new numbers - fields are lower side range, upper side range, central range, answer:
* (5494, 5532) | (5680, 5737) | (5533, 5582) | 5.20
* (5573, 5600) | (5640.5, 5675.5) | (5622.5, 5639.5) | -1.44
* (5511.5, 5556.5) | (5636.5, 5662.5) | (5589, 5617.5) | -1.58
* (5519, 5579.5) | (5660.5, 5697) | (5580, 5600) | -2.59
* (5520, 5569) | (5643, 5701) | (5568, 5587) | -2.98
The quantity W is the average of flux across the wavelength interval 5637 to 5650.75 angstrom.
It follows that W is 4.97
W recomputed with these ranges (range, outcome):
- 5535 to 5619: 4.24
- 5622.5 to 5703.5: 4.84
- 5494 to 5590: 4.1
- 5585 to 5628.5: 4.78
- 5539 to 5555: 3.74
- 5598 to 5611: 4.64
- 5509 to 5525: 4.15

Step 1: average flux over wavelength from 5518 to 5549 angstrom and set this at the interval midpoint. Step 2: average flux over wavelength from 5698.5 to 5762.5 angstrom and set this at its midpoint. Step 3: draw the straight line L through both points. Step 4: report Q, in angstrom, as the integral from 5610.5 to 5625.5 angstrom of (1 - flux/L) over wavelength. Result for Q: -1.3 angstrom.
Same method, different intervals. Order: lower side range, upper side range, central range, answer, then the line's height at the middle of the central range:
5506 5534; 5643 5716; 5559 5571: 2.76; 4.41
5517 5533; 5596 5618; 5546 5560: 3.13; 4.34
